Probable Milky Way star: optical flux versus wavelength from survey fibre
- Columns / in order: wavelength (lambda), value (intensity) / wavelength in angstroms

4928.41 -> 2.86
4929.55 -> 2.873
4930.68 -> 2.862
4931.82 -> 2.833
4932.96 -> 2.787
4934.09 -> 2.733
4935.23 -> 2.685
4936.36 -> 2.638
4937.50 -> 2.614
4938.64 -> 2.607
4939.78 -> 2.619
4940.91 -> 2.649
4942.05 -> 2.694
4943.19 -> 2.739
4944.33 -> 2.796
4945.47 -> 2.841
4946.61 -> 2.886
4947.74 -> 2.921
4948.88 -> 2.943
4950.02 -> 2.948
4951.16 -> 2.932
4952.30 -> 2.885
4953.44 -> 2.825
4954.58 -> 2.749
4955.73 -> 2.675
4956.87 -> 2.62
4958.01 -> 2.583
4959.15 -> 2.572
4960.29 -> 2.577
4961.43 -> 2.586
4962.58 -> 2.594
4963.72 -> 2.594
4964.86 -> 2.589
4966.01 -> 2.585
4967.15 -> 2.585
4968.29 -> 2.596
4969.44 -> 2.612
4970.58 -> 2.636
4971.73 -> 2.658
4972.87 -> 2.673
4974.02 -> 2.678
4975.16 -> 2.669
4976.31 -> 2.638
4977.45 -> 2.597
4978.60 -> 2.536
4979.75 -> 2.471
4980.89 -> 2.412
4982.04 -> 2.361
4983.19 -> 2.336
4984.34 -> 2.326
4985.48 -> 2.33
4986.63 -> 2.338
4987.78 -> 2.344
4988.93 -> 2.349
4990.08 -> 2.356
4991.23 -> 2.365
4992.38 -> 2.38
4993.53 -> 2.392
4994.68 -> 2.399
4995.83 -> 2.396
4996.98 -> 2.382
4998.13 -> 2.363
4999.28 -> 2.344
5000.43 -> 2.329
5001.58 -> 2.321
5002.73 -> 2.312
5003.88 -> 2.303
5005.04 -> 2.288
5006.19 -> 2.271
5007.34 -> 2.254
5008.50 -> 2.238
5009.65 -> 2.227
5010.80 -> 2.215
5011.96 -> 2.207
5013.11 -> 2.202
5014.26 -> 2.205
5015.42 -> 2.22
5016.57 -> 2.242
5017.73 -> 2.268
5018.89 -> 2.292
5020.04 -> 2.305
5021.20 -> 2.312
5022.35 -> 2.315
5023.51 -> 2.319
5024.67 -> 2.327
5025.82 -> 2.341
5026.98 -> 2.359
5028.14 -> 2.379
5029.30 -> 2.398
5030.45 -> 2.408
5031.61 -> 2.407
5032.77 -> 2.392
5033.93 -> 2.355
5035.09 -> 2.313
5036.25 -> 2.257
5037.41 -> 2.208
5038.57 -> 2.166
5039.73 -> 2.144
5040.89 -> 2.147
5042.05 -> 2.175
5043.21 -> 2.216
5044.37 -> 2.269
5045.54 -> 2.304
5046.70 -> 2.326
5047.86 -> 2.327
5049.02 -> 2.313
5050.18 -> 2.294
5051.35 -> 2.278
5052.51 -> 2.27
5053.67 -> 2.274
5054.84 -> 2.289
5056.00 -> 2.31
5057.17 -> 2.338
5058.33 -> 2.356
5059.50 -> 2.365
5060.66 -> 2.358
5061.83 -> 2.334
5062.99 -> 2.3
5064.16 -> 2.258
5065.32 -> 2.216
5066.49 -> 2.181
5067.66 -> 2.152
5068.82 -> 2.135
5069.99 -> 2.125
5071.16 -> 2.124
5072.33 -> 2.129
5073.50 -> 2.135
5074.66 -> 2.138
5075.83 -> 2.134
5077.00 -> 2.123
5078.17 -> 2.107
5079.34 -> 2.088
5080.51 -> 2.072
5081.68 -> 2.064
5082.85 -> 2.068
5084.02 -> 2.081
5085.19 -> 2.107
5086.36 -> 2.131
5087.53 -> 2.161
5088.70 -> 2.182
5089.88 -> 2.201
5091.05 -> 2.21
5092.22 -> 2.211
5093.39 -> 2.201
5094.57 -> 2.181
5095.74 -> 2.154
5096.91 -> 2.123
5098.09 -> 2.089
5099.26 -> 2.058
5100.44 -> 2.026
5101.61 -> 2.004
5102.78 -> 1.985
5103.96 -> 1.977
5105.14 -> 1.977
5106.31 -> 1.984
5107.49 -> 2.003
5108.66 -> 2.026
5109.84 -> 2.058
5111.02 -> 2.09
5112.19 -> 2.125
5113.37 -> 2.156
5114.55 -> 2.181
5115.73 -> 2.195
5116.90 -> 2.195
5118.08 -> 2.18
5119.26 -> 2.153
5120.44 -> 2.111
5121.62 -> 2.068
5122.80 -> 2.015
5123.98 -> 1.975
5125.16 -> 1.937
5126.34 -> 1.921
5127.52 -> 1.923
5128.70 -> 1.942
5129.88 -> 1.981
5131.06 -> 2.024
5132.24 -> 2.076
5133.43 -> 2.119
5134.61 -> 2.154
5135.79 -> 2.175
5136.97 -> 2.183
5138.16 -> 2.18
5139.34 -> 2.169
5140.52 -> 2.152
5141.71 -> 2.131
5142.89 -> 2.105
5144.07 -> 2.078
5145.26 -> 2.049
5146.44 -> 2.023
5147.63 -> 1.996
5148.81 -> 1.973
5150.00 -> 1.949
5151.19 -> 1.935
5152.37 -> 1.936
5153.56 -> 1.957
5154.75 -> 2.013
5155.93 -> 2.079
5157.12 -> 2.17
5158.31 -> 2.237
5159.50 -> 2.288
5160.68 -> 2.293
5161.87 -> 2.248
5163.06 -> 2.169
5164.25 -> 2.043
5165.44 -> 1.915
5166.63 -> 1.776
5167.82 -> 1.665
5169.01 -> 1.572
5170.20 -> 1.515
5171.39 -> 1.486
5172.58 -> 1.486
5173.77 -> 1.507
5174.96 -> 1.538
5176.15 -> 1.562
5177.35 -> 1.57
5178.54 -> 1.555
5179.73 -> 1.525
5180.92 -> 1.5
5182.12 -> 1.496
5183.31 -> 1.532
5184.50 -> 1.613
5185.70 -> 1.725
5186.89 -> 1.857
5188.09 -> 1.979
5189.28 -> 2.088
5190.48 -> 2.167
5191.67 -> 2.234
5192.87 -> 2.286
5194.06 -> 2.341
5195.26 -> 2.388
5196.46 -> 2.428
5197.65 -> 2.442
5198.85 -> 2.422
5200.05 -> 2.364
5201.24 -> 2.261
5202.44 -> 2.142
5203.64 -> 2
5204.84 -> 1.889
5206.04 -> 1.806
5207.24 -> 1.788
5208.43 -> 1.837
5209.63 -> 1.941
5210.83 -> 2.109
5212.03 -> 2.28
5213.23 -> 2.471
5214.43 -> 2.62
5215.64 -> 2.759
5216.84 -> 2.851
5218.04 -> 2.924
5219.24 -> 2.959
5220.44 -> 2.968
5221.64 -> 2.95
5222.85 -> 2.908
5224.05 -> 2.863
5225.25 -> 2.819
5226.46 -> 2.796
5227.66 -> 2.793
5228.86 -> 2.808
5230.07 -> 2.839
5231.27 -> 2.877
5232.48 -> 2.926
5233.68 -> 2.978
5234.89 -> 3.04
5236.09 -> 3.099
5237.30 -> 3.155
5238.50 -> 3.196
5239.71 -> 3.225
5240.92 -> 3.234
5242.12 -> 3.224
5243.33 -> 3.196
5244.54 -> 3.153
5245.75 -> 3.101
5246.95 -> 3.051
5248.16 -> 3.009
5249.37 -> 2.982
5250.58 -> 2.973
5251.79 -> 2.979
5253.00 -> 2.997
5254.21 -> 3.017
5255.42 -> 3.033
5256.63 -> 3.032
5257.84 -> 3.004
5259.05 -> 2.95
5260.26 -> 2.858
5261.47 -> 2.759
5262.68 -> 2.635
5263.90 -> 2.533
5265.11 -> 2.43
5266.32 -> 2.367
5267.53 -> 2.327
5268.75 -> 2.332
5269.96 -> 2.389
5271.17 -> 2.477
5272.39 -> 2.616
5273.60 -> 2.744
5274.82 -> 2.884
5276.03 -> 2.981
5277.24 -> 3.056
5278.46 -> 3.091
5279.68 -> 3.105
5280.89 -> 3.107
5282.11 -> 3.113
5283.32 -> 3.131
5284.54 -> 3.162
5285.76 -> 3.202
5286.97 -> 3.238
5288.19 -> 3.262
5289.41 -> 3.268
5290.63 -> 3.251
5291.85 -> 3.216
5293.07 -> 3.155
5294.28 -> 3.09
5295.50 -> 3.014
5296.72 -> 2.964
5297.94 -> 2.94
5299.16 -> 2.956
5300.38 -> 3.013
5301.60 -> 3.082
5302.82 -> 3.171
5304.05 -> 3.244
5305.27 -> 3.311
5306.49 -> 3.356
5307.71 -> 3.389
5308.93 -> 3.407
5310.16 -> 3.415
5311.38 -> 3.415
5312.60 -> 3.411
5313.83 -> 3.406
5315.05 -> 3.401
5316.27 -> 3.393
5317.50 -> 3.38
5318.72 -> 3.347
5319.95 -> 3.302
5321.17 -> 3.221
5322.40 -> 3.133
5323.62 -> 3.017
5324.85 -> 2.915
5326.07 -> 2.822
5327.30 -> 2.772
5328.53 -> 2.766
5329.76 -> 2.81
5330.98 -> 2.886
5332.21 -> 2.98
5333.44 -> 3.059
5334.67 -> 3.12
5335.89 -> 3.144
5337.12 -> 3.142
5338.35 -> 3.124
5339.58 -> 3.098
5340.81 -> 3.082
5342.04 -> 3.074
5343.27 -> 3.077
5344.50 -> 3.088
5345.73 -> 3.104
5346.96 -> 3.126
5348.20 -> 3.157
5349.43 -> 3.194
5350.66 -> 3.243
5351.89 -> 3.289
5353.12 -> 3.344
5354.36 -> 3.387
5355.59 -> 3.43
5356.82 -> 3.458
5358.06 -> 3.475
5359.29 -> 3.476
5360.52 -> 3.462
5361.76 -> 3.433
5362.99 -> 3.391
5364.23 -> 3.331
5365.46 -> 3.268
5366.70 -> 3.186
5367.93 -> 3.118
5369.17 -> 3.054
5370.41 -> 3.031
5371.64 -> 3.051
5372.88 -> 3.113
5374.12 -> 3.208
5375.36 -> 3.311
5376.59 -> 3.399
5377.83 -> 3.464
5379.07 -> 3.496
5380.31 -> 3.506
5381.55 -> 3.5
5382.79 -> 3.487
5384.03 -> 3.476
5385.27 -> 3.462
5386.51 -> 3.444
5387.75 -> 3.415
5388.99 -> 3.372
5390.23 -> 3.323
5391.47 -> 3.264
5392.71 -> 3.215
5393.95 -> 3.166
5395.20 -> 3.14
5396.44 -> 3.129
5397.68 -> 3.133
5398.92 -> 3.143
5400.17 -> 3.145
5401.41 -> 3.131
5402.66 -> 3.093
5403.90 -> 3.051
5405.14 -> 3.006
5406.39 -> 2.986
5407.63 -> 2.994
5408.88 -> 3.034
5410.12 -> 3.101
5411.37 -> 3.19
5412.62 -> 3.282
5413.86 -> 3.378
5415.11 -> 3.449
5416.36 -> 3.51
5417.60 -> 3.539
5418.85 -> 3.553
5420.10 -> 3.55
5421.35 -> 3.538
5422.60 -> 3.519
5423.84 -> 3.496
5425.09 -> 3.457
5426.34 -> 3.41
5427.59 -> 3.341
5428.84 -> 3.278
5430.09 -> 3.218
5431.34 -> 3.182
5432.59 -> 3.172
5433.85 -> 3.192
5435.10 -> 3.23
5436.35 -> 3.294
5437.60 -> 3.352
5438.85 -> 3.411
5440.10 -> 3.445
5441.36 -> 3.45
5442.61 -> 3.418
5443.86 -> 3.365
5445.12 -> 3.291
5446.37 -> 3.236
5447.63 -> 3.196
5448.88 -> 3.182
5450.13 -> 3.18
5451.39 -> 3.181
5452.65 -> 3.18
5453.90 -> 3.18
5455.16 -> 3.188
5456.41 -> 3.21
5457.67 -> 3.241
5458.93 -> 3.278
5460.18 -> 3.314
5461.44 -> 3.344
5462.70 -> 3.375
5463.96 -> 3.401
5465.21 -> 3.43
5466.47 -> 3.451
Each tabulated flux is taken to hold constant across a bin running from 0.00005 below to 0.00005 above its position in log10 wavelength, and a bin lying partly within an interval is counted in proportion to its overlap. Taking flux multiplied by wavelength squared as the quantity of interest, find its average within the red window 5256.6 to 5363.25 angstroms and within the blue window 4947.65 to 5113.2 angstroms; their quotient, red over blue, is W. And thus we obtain 1.48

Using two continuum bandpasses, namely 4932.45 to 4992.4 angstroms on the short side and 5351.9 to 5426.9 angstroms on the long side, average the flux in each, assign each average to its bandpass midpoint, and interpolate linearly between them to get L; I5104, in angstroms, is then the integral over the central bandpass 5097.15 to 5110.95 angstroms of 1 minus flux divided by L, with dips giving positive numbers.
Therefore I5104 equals 4.0 angstroms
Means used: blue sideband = 2.62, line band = 2.02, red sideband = 3.31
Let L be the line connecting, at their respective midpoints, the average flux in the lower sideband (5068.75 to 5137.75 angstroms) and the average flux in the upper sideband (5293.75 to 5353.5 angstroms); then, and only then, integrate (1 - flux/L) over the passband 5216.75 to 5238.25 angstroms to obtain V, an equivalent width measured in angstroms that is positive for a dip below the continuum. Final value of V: -1.92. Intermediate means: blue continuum 2.09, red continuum 3.15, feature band 2.93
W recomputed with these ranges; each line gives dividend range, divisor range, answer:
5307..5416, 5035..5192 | 1.72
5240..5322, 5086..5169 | 1.56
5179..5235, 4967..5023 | 1.07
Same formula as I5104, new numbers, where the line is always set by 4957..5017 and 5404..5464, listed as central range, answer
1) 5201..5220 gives 3.75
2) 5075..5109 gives 6.91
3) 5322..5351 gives 0.65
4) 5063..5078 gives 2.49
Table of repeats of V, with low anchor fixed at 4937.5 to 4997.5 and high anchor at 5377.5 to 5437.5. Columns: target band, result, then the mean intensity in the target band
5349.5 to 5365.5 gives -0.8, 3.38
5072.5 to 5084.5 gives 2.9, 2.1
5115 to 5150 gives 9.6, 2.07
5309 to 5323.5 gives -0.9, 3.34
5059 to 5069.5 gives 1.9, 2.25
